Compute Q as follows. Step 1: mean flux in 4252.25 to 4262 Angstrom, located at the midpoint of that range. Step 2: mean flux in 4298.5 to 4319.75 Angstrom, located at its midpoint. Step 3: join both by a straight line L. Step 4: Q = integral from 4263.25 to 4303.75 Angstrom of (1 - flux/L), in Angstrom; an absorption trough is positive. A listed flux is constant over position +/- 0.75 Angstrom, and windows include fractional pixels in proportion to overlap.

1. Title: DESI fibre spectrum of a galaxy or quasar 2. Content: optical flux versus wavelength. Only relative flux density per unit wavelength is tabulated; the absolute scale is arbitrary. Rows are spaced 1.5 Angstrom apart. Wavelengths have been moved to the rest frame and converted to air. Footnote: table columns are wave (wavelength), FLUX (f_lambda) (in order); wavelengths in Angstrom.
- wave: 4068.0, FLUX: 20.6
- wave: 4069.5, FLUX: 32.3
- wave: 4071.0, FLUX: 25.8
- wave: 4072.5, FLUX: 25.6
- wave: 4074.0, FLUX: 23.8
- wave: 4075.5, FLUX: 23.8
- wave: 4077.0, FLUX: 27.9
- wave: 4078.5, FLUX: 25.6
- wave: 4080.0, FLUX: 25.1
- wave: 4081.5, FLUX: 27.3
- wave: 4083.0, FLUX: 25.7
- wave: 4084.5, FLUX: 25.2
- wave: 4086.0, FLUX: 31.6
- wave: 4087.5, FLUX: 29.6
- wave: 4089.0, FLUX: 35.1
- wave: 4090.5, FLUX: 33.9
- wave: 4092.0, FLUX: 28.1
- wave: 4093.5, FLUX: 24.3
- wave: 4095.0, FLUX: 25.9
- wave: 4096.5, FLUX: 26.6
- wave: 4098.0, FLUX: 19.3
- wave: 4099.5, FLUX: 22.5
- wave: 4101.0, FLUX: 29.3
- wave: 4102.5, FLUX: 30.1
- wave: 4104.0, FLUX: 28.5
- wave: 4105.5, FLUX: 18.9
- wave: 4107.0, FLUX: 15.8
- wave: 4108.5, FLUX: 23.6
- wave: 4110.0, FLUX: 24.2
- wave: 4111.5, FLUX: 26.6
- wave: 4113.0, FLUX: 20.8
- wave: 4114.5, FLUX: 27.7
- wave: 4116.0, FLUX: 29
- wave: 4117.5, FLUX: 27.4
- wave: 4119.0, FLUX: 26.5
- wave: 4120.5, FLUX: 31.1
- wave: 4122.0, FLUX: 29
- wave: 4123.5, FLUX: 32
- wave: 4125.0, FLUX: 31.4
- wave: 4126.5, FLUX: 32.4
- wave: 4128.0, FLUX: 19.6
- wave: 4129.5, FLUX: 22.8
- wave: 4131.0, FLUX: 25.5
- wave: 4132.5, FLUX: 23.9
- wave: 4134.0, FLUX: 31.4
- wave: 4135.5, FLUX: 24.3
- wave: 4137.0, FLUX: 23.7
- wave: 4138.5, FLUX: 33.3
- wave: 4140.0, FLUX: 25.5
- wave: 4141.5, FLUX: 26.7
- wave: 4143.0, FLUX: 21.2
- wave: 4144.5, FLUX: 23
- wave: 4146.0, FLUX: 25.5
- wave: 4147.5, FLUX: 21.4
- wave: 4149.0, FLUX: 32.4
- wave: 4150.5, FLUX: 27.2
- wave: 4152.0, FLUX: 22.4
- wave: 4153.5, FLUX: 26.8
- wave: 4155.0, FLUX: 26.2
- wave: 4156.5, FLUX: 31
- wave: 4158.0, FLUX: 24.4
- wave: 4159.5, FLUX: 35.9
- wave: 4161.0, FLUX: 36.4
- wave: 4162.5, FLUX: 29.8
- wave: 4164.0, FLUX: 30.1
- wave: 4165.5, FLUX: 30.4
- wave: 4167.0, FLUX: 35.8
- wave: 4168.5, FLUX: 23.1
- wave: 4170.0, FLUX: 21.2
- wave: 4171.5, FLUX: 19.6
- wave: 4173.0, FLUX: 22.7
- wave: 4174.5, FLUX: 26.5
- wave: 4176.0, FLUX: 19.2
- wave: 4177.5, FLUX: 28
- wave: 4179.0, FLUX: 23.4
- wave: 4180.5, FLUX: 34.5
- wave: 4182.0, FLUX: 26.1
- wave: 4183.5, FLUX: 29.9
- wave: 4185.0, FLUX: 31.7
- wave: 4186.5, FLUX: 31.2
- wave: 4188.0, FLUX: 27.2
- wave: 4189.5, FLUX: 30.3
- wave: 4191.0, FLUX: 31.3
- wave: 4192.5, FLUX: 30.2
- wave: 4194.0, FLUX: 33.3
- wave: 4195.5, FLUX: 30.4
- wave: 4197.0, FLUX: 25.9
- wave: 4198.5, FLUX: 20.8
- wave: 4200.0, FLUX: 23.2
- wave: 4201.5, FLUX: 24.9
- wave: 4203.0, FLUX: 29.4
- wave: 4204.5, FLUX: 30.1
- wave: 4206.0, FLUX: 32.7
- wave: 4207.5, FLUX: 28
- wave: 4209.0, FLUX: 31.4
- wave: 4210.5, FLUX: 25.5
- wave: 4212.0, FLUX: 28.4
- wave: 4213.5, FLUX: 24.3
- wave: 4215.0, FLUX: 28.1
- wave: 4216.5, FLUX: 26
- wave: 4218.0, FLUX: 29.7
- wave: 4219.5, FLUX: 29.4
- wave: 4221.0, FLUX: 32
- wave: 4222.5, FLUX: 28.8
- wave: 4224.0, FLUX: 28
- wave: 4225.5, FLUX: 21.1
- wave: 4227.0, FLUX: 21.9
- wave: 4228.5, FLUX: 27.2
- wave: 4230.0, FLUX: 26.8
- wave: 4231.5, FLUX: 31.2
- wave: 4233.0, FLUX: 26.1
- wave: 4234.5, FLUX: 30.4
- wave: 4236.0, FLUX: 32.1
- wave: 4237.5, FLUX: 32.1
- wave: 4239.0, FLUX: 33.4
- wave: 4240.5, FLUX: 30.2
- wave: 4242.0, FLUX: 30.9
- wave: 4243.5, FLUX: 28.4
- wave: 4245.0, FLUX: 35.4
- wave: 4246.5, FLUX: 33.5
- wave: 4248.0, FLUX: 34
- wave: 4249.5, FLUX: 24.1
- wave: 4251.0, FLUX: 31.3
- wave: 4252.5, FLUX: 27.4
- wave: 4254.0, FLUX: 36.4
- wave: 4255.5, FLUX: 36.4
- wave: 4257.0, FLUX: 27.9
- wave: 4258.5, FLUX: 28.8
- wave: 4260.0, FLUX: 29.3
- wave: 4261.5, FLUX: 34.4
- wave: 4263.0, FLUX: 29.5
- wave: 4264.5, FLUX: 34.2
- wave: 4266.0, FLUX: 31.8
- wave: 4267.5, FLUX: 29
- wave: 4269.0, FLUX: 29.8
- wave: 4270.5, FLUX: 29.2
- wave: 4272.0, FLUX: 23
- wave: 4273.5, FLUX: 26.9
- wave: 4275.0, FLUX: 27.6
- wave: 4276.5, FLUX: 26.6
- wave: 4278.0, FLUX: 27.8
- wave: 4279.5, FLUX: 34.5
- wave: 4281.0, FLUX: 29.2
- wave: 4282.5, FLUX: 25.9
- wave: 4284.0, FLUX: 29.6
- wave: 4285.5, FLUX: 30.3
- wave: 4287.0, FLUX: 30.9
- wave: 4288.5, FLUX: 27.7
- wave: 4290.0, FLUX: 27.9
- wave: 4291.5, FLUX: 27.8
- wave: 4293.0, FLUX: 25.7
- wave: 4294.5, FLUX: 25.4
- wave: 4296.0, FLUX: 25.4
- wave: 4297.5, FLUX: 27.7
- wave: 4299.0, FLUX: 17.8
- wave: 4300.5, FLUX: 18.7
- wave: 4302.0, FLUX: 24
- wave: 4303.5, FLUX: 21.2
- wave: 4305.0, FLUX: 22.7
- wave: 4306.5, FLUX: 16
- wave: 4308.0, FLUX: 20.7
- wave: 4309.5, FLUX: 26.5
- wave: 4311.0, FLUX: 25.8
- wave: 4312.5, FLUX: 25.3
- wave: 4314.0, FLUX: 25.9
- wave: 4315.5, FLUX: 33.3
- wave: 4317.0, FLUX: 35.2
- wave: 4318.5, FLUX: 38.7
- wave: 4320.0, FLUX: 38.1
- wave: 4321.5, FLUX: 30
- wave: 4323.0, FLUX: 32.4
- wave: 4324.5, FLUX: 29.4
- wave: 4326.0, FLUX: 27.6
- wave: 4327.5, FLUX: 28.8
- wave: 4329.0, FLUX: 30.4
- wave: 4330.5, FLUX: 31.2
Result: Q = 1.77 Angstrom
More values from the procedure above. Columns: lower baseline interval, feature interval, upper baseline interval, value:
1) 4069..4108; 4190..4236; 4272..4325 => -1.8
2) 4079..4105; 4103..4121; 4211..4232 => 1.6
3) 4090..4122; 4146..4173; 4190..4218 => -0.7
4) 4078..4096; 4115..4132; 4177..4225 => 0.3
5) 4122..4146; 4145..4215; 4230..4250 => 1.4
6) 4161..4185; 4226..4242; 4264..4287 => -0.5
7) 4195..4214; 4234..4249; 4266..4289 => -2.1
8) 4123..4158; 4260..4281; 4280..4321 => -2.2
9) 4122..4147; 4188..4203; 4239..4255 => 0.6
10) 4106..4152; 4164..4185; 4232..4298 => 0.6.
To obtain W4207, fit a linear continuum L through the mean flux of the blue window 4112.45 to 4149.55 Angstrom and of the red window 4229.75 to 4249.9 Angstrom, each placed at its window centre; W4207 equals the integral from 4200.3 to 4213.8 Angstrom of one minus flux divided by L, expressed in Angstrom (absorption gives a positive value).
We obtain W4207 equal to 0.6 Angstrom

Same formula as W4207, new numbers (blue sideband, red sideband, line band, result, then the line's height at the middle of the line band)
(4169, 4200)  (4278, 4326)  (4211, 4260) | -4.0 Angstrom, 27.2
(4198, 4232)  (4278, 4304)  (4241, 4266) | -4.1 Angstrom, 26.9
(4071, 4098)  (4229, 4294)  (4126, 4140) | 0.8 Angstrom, 27.9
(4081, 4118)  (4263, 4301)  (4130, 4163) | -0.6 Angstrom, 26.6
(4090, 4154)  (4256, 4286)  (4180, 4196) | -1.7 Angstrom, 27.5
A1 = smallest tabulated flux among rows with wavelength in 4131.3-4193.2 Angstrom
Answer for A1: 19.2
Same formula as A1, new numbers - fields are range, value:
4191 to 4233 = 20.8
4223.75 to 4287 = 21.1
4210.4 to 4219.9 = 24.3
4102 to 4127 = 15.8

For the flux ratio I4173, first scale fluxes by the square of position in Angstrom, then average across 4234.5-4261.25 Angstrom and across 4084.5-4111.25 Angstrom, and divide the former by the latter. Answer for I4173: 1.28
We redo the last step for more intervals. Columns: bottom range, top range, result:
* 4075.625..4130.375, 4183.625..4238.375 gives 1.12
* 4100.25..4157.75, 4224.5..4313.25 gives 1.14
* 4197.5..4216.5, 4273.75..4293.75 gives 1.09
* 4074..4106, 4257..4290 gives 1.19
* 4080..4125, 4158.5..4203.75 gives 1.09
